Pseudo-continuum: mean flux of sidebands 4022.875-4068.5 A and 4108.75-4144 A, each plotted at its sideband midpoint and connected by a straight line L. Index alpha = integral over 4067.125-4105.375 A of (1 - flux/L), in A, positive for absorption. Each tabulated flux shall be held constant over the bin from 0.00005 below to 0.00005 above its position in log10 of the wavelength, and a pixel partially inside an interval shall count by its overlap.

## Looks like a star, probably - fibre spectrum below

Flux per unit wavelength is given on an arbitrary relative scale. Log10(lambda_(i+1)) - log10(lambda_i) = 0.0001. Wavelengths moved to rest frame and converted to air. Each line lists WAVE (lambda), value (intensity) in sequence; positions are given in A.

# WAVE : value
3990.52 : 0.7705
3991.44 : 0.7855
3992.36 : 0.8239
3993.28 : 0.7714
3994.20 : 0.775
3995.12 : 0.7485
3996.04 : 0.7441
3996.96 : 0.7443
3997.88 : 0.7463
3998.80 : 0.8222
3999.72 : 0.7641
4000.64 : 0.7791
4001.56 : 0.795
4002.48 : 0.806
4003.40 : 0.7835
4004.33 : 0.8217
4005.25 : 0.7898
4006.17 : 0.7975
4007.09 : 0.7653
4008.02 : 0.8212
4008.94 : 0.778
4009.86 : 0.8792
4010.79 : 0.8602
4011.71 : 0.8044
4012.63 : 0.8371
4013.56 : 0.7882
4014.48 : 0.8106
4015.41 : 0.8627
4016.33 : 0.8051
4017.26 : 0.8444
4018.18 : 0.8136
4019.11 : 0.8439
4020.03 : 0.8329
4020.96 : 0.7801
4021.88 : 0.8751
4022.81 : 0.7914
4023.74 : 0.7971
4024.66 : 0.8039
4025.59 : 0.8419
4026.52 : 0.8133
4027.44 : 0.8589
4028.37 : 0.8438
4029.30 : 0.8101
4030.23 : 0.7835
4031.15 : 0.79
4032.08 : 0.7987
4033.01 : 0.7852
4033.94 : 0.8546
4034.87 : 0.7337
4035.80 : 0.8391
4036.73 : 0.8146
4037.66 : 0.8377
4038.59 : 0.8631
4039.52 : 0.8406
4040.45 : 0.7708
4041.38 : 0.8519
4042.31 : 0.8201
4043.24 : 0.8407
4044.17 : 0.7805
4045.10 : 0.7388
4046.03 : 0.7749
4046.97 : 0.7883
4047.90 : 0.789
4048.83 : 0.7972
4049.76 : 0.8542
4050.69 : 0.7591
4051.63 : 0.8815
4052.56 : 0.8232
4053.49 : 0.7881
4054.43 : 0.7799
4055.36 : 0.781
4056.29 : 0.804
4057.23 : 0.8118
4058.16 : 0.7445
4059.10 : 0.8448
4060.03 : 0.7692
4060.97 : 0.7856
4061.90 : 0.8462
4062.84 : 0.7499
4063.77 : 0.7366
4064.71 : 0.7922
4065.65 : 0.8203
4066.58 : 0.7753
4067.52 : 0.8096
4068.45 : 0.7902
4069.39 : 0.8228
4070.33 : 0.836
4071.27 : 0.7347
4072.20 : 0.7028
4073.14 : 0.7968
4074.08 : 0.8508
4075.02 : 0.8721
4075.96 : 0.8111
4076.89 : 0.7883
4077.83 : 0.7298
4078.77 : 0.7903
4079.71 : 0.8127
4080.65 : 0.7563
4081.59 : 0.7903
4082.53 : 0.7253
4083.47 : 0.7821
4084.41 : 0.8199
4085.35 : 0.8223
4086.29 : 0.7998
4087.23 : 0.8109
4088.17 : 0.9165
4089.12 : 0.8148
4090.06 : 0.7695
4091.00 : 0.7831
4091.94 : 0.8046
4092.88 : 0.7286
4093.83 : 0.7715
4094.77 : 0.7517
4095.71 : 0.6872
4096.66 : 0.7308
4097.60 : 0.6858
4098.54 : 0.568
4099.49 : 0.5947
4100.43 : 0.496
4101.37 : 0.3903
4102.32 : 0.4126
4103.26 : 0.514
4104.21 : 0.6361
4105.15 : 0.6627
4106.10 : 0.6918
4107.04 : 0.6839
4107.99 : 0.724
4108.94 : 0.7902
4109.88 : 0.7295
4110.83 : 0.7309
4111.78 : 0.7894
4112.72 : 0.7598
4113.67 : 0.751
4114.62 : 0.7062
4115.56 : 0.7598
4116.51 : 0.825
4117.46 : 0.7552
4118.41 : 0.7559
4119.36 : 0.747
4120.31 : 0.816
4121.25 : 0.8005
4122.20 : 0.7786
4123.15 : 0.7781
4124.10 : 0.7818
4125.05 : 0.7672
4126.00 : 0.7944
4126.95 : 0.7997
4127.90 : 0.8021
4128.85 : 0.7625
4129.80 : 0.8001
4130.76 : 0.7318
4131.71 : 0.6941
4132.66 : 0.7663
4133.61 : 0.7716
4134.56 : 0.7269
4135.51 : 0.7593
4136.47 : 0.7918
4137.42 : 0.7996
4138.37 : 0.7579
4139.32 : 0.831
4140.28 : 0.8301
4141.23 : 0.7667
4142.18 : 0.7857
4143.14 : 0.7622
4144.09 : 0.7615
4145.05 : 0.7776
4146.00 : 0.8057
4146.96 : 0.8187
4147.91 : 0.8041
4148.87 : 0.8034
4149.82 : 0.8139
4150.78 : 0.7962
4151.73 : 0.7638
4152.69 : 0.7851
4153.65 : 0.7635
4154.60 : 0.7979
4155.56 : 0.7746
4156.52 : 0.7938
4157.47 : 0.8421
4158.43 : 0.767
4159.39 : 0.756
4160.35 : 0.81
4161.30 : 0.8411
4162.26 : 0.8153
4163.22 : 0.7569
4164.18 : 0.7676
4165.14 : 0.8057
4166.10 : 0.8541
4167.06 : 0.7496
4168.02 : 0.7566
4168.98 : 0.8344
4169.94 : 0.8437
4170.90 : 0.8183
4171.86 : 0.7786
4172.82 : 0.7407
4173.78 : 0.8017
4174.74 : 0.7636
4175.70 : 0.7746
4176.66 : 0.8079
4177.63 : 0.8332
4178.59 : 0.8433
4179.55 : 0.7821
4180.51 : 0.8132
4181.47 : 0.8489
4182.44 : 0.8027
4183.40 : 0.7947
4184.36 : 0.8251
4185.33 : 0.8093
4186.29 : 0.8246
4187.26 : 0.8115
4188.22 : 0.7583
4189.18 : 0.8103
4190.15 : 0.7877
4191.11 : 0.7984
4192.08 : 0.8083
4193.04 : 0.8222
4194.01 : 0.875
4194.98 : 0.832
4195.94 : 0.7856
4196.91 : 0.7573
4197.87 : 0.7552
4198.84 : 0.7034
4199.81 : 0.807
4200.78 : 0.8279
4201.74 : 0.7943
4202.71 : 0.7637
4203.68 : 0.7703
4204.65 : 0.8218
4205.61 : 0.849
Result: 2.5 A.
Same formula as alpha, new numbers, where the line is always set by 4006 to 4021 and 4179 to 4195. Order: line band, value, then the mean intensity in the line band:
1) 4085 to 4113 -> 4.0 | 0.701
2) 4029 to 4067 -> 0.8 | 0.801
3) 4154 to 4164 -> 0.2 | 0.795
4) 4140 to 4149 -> 0.3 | 0.79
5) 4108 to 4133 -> 1.5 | 0.767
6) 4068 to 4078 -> 0.3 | 0.796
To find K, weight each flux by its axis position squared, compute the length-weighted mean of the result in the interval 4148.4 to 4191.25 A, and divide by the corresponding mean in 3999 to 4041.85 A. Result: 1.05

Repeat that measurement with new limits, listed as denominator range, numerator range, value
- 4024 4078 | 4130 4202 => 1.04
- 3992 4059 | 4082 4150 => 0.97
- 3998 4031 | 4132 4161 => 1.03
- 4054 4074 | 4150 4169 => 1.05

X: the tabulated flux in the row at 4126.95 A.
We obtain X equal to 0.7997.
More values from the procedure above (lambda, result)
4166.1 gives 0.8541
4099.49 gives 0.5947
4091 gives 0.7831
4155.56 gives 0.7746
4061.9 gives 0.8462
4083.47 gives 0.7821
